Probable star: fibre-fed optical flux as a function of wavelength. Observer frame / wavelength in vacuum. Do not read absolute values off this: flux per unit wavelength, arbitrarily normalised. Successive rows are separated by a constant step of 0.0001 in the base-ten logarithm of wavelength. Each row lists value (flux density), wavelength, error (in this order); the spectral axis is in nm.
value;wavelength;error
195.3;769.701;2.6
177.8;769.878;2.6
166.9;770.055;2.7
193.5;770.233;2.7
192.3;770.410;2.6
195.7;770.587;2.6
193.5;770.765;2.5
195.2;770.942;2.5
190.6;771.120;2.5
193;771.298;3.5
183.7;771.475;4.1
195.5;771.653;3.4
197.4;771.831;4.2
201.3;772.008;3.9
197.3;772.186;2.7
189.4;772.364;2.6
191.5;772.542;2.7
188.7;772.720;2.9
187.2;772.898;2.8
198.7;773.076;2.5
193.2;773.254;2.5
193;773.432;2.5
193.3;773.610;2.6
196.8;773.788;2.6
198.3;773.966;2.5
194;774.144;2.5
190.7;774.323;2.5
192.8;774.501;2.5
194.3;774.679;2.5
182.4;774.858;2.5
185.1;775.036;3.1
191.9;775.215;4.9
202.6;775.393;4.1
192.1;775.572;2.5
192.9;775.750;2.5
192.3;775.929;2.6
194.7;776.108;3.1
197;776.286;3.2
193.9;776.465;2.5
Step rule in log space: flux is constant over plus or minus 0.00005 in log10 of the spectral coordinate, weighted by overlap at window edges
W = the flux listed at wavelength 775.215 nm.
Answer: 191.9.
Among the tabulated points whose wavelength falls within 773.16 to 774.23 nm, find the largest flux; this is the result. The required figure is 198.3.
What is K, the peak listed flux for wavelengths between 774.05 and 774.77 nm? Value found 194.3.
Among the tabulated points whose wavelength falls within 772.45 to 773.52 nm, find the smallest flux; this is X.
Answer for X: 187.2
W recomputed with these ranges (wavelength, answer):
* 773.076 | 198.7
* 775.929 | 192.3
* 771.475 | 183.7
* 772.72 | 188.7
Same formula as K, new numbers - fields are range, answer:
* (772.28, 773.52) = 198.7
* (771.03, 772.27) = 201.3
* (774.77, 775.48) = 202.6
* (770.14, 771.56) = 195.7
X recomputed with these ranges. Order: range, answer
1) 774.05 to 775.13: 182.4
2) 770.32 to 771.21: 190.6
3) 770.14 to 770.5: 192.3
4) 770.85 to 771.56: 183.7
